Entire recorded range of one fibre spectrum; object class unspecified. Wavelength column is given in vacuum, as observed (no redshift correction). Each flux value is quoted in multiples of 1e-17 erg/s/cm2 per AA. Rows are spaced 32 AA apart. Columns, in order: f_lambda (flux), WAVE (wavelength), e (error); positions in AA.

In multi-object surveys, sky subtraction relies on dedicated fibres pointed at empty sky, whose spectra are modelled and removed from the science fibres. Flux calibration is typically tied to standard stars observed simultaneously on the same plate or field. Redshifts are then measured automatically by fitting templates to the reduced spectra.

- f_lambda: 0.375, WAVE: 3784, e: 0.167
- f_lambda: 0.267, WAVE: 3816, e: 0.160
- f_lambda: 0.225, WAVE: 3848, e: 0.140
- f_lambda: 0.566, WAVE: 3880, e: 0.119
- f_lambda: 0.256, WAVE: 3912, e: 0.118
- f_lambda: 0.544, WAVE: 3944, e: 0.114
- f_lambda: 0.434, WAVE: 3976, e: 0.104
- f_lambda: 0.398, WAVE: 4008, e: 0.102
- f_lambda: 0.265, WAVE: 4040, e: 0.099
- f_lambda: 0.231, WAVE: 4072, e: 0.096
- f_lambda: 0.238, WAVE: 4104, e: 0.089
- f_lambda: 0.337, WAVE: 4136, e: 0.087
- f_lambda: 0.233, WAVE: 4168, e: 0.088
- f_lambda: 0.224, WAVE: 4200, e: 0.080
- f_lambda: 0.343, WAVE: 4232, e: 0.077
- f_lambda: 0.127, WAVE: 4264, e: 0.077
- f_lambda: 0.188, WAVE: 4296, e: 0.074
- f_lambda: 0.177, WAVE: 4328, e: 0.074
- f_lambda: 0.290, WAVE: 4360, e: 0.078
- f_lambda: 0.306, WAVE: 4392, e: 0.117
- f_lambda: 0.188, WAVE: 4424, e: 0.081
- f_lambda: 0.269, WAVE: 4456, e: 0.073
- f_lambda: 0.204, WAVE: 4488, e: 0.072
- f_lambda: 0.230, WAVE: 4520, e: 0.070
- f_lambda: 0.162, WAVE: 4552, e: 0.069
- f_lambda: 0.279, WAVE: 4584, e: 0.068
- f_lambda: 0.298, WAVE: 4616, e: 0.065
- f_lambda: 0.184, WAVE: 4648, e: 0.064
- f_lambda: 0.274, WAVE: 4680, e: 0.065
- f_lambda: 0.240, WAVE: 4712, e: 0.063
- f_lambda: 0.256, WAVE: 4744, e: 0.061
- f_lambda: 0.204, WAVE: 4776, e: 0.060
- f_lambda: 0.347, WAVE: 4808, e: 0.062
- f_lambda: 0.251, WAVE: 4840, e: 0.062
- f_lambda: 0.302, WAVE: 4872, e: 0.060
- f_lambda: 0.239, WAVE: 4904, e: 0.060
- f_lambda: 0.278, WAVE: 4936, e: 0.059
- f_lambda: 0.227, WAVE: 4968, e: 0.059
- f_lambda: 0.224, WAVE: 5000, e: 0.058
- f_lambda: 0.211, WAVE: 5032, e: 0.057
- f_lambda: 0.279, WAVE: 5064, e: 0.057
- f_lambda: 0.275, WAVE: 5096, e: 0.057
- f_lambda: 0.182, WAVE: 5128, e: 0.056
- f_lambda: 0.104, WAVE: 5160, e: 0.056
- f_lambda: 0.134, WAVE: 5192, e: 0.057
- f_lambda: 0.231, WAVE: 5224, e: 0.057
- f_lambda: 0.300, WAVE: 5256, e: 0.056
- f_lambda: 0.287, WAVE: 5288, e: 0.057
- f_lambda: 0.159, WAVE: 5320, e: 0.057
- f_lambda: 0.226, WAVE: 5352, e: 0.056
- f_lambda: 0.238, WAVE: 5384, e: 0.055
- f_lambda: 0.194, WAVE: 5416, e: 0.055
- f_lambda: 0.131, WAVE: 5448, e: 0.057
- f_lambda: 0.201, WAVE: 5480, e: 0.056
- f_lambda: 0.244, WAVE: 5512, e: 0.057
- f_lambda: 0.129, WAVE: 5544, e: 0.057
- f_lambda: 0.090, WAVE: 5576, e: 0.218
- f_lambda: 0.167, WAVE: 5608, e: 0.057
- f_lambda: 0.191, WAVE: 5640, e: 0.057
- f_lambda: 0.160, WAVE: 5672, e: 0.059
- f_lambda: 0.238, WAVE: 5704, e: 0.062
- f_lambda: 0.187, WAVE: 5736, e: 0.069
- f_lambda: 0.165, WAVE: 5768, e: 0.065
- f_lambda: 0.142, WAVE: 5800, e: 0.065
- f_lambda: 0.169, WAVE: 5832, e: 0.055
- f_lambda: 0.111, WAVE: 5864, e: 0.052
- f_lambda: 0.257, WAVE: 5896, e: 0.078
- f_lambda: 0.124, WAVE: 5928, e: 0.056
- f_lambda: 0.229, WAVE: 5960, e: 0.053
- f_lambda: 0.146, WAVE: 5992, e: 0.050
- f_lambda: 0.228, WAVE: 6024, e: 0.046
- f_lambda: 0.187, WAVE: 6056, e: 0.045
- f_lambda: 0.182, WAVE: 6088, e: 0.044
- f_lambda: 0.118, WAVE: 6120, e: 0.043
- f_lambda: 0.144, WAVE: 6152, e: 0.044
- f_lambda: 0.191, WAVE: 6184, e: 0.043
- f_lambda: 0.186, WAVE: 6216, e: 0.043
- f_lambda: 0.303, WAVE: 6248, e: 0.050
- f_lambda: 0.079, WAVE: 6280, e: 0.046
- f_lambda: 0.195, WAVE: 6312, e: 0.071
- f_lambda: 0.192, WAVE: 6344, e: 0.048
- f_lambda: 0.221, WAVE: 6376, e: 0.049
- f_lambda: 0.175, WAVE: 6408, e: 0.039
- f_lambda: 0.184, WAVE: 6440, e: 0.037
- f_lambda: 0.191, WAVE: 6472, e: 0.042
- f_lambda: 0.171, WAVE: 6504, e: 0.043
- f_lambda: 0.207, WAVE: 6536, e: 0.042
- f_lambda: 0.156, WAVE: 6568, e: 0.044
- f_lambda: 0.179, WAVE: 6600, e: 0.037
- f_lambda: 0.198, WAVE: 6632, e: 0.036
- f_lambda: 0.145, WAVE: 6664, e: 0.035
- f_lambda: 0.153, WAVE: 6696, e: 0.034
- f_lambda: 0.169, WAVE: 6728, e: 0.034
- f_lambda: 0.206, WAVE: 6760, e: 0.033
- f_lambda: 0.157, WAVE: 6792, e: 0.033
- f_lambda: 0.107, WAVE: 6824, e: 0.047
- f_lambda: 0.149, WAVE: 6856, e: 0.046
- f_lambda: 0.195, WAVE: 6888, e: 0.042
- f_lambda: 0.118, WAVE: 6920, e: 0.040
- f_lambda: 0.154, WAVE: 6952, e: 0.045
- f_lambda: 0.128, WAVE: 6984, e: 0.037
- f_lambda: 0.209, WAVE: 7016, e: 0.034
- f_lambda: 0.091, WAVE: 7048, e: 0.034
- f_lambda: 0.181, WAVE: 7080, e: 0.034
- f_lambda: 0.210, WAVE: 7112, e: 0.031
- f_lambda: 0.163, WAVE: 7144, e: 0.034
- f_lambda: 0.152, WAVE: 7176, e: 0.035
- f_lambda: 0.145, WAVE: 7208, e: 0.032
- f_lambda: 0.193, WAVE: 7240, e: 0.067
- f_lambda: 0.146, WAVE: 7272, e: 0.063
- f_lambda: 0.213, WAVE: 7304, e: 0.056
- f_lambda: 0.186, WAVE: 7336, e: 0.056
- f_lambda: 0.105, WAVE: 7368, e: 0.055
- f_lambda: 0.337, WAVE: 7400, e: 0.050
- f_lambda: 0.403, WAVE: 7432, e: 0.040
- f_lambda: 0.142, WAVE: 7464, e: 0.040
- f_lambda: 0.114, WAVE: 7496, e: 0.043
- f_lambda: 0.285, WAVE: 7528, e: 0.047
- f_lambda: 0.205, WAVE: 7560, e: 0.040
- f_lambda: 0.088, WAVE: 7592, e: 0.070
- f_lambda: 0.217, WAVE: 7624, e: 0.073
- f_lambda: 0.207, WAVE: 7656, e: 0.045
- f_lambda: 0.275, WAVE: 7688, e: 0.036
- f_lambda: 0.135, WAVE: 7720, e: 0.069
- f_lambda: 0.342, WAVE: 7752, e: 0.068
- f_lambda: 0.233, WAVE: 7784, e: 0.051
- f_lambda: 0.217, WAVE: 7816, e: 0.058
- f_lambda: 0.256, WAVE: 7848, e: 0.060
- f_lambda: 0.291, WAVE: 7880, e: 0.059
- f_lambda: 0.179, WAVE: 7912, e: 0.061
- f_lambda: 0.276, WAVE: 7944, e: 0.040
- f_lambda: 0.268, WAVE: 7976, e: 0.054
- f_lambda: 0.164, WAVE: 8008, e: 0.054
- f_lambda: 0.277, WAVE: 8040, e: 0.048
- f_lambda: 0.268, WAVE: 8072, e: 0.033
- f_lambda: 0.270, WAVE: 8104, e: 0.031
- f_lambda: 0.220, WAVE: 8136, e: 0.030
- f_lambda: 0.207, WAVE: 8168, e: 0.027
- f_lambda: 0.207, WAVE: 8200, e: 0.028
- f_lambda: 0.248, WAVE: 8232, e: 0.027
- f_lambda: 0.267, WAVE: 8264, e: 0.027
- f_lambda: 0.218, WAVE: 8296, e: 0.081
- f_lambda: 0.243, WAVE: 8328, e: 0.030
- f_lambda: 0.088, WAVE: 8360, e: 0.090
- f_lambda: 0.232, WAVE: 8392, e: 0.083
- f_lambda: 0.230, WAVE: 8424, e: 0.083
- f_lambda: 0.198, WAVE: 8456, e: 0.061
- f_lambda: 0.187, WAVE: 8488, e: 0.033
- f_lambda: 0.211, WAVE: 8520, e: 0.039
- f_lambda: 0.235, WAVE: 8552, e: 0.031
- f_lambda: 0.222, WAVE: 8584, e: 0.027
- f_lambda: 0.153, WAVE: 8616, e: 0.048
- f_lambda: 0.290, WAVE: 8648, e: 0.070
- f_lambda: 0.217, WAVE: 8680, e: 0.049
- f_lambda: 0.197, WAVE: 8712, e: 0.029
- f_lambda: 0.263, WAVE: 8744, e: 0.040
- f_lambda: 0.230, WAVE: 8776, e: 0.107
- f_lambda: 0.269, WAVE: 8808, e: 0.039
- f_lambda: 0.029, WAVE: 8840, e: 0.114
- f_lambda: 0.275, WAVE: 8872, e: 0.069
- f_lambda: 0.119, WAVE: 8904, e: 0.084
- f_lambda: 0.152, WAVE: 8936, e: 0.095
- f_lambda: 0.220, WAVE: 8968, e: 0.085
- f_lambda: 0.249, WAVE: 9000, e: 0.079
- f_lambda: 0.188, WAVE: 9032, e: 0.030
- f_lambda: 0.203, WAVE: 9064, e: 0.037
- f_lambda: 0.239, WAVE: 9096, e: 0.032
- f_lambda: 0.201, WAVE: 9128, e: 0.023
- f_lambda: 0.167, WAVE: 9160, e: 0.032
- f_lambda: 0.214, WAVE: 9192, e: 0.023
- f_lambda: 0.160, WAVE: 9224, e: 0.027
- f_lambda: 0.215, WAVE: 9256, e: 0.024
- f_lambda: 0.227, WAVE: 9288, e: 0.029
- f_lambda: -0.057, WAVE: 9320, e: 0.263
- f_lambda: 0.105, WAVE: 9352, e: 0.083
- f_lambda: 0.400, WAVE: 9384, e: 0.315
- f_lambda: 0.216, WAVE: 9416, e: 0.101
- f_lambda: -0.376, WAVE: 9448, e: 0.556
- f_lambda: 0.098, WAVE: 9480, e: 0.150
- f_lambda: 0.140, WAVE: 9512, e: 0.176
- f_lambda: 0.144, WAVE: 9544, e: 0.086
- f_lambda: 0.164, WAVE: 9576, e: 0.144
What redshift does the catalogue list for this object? 0.99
